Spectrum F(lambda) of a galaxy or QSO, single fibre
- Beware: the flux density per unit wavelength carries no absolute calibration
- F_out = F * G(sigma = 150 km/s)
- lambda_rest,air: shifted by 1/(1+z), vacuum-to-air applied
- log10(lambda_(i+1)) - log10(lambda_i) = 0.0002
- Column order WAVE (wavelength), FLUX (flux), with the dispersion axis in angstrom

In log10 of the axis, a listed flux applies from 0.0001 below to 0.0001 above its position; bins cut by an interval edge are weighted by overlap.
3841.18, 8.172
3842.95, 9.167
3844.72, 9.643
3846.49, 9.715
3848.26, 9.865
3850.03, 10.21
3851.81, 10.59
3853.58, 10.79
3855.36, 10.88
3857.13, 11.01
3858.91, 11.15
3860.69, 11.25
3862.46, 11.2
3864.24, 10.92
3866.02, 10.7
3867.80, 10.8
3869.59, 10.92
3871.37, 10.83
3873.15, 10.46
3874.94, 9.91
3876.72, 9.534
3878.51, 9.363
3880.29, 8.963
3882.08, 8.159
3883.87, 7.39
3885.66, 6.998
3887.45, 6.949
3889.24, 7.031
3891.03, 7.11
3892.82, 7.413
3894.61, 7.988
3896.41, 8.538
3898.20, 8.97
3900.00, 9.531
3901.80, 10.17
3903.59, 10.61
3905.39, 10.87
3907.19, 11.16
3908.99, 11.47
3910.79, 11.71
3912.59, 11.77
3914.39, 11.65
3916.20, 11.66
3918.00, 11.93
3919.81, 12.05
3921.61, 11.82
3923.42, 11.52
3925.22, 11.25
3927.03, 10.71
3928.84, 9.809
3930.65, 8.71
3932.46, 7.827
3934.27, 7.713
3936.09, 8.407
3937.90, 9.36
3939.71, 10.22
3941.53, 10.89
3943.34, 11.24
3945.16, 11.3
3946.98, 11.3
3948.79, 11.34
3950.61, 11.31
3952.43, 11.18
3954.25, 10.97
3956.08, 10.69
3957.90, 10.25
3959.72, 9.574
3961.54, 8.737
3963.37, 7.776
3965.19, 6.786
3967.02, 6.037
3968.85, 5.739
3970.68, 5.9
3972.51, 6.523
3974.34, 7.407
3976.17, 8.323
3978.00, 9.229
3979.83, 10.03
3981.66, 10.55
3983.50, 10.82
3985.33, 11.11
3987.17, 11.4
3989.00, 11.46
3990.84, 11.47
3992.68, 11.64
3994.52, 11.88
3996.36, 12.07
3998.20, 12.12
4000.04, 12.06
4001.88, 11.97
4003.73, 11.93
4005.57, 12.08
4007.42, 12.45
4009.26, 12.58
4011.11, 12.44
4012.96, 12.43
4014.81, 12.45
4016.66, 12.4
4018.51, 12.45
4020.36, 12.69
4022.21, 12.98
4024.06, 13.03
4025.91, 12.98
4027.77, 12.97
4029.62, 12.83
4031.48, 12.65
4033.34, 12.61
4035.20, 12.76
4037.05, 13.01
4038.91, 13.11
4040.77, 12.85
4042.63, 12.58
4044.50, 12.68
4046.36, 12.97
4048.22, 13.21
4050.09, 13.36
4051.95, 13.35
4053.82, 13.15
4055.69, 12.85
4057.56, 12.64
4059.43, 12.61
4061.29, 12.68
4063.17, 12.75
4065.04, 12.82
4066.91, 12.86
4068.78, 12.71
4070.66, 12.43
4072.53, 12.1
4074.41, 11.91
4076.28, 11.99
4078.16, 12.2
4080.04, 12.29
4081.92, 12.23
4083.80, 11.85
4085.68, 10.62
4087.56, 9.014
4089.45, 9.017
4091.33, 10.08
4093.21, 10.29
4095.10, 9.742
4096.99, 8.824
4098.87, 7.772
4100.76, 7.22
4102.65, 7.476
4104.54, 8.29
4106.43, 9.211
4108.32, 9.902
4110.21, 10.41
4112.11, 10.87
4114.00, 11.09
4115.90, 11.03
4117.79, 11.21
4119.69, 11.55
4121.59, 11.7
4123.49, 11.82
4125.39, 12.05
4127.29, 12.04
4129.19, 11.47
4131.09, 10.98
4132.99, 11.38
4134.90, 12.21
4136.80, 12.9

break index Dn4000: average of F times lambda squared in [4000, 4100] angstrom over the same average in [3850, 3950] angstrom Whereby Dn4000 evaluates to 1.3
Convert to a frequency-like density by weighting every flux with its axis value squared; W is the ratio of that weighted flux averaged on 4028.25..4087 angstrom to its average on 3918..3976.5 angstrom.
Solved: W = 1.40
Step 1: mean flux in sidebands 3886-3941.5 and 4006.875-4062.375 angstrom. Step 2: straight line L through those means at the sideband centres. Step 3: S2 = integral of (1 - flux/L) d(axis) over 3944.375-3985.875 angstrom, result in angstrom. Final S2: 6.9 angstrom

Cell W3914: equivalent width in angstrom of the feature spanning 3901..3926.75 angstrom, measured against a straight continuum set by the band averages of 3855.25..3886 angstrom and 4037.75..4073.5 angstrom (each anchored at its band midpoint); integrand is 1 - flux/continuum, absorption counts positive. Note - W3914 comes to -1.7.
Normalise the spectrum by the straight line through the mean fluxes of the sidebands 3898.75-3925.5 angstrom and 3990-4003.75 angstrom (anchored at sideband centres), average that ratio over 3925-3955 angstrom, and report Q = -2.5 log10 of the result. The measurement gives 0.129 mag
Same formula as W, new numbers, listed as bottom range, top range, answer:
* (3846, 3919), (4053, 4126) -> 1.23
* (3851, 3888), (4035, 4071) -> 1.42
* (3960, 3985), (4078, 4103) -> 1.29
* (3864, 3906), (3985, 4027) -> 1.42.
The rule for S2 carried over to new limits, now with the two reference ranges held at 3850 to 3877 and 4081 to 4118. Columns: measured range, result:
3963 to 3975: 4.4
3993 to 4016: -4.6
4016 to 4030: -3.8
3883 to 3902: 4.8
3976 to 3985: 0.2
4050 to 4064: -4.1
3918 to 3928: -1.0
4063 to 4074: -3.0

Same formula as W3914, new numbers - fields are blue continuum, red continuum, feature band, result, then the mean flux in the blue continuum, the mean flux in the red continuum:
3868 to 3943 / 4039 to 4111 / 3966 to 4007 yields 1.7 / 9.76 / 11.4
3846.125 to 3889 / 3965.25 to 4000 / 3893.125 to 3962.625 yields -4.5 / 9.89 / 9.65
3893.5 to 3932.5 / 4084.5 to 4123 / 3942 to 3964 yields -0.2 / 10.6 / 9.8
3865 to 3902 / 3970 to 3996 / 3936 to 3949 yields -1.5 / 8.92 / 9.93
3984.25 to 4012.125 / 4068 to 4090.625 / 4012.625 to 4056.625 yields -4.2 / 11.9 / 11.5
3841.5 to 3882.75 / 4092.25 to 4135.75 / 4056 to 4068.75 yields -2.9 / 10.2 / 10.4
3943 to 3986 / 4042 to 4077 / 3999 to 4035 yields -4.3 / 9.3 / 12.7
